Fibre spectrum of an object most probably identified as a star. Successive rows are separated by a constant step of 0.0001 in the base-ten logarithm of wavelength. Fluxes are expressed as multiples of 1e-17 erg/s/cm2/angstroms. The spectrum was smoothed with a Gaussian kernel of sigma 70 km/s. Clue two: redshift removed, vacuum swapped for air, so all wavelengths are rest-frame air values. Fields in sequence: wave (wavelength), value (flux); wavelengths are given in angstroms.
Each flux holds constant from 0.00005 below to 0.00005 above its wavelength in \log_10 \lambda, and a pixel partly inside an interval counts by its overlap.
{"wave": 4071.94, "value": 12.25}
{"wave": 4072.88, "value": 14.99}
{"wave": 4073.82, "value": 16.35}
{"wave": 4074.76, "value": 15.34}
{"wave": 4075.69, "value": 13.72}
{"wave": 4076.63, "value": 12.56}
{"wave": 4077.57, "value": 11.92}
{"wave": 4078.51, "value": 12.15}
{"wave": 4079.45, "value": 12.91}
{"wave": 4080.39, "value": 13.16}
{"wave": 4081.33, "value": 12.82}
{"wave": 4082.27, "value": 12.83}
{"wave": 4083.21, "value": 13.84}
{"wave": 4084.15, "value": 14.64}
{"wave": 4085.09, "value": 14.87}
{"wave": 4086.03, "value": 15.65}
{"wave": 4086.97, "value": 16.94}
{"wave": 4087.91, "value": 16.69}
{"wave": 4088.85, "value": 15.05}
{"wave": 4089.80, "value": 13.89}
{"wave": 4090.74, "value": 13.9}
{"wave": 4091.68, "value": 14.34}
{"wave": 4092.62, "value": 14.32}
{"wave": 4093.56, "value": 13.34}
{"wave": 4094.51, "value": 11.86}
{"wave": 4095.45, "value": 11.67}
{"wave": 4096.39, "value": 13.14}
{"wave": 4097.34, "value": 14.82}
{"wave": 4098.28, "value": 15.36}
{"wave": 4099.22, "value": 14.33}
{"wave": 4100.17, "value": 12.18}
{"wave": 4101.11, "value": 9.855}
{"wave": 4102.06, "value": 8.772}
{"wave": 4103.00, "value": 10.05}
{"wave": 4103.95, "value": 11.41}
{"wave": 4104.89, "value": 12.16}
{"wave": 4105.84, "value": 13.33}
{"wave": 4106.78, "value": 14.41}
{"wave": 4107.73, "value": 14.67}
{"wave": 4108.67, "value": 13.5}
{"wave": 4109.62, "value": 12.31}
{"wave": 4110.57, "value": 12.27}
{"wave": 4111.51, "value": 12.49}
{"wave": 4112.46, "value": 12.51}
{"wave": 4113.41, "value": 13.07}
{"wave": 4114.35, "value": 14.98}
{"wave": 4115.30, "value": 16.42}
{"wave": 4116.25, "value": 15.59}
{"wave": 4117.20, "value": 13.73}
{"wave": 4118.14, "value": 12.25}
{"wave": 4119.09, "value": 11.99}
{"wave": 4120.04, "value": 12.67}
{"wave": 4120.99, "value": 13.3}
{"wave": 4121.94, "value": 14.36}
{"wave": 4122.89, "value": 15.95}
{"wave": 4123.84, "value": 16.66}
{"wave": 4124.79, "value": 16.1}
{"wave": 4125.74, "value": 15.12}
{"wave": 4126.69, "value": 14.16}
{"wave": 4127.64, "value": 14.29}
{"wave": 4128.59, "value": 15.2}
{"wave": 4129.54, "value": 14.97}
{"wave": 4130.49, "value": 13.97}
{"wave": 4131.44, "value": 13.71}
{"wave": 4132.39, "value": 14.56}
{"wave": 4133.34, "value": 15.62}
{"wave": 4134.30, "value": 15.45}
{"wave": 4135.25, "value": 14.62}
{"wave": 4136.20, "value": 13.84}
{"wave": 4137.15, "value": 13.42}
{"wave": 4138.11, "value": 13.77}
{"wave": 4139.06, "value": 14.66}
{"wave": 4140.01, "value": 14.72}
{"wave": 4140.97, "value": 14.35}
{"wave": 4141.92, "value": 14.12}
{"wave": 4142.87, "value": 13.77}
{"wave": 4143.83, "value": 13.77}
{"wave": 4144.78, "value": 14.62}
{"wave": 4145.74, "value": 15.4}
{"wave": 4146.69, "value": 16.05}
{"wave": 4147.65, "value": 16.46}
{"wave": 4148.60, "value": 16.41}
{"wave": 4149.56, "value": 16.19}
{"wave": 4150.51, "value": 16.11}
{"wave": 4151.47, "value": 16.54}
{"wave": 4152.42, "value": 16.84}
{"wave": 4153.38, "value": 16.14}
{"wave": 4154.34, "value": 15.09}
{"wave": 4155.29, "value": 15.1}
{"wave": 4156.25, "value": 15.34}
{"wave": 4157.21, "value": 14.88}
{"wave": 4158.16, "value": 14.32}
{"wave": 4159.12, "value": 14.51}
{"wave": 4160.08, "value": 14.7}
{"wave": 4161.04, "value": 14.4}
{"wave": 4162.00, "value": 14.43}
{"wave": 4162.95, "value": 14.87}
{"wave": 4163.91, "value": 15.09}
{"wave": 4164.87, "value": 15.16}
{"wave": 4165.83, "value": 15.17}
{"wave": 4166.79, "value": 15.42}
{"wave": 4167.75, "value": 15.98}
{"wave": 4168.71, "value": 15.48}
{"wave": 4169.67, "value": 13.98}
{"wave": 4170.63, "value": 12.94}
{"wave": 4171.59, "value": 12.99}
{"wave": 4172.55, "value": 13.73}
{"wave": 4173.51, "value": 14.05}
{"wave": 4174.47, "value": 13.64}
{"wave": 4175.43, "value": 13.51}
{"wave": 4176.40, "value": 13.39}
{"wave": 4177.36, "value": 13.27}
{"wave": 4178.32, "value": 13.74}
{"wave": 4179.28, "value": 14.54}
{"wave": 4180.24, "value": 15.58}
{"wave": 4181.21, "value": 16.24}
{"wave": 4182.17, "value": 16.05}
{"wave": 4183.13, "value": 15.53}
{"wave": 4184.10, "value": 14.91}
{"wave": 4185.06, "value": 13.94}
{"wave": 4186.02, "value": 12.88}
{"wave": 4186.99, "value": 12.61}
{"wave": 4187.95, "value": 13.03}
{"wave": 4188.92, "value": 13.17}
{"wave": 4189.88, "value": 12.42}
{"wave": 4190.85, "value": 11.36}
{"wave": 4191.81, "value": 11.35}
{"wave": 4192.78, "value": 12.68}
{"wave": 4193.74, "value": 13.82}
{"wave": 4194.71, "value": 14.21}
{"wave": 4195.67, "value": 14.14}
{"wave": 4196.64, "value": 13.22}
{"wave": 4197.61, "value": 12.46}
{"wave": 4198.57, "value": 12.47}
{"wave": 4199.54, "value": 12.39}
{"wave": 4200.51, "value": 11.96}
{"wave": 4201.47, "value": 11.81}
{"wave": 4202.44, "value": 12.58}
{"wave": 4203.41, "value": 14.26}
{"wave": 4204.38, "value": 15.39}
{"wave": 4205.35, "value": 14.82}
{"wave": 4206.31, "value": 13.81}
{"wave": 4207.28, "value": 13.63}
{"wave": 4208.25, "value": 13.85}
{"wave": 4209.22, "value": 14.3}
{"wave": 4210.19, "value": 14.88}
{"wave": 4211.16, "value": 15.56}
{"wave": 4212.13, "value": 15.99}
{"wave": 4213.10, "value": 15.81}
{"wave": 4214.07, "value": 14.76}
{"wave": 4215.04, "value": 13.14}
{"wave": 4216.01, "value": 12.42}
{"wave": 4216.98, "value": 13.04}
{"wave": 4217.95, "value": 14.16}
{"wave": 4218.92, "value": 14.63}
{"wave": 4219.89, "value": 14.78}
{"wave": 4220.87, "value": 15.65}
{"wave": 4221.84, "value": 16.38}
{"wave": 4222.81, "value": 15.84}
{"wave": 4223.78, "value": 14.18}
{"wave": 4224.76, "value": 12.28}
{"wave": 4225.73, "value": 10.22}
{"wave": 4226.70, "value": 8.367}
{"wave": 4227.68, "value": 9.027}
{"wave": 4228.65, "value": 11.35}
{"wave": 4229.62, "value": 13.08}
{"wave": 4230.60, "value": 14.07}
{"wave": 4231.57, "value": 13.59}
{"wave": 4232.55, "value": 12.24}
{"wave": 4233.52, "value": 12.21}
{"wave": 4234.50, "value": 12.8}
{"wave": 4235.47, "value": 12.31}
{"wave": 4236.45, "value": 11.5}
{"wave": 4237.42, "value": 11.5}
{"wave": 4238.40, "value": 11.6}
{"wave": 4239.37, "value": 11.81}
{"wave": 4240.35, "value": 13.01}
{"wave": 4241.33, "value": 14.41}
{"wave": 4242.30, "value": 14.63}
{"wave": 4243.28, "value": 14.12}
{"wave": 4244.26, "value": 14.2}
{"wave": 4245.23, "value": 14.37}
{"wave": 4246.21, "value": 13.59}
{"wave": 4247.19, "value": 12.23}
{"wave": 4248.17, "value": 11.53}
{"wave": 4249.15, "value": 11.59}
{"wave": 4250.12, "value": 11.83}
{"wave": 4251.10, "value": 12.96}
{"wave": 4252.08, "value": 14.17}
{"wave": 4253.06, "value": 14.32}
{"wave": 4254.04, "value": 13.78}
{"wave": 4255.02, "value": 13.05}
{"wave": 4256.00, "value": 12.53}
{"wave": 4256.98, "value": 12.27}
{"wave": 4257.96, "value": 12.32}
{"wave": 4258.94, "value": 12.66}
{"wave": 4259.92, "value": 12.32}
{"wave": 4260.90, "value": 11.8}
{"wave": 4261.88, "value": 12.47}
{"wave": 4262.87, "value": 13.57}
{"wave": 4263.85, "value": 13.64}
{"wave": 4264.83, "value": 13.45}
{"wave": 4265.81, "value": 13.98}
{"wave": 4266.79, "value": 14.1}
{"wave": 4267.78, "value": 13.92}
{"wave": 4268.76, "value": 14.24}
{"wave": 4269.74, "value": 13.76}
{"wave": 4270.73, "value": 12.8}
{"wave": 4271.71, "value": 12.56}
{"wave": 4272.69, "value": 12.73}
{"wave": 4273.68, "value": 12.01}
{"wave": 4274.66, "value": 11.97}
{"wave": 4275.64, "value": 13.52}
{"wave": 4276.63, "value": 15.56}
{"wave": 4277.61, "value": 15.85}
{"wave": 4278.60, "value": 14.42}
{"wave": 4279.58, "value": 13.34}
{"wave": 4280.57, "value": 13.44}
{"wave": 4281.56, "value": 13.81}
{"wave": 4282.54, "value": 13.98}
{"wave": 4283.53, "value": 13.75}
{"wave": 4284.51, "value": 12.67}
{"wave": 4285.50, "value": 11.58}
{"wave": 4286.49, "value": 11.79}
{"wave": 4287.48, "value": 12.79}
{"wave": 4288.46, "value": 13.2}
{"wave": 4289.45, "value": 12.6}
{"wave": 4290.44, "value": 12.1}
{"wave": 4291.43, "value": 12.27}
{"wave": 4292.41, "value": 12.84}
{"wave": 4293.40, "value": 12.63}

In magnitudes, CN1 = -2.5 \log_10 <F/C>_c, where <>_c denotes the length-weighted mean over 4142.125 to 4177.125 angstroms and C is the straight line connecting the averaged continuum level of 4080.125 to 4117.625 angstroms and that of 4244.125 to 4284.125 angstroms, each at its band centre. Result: -0.11 mag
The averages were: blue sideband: 13.5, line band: 14.9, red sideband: 13.3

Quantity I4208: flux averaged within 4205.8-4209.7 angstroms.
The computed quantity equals 13.9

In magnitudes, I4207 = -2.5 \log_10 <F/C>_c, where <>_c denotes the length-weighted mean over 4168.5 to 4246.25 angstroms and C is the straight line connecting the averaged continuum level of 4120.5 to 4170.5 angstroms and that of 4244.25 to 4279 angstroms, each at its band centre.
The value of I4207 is 0.04 mag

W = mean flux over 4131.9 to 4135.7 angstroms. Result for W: 15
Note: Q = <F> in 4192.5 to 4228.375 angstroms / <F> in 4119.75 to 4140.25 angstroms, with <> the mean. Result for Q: 0.93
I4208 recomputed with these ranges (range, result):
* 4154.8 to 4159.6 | 14.8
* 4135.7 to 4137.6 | 13.7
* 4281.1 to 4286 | 13.2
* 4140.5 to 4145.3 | 14.1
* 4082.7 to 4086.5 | 14.7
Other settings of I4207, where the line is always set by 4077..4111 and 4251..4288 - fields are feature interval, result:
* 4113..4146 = -0.09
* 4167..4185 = -0.09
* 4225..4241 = 0.13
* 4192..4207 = 0.00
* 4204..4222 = -0.10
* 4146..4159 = -0.19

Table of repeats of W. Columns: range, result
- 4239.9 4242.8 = 14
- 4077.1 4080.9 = 12.5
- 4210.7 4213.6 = 15.8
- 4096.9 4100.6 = 14.2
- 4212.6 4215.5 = 14.6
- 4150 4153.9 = 16.4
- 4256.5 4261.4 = 12.3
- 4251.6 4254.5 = 14.1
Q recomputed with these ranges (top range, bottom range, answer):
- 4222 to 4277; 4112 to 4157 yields 0.87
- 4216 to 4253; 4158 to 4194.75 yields 0.92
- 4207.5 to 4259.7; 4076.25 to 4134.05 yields 0.96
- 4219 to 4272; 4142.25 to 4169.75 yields 0.85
